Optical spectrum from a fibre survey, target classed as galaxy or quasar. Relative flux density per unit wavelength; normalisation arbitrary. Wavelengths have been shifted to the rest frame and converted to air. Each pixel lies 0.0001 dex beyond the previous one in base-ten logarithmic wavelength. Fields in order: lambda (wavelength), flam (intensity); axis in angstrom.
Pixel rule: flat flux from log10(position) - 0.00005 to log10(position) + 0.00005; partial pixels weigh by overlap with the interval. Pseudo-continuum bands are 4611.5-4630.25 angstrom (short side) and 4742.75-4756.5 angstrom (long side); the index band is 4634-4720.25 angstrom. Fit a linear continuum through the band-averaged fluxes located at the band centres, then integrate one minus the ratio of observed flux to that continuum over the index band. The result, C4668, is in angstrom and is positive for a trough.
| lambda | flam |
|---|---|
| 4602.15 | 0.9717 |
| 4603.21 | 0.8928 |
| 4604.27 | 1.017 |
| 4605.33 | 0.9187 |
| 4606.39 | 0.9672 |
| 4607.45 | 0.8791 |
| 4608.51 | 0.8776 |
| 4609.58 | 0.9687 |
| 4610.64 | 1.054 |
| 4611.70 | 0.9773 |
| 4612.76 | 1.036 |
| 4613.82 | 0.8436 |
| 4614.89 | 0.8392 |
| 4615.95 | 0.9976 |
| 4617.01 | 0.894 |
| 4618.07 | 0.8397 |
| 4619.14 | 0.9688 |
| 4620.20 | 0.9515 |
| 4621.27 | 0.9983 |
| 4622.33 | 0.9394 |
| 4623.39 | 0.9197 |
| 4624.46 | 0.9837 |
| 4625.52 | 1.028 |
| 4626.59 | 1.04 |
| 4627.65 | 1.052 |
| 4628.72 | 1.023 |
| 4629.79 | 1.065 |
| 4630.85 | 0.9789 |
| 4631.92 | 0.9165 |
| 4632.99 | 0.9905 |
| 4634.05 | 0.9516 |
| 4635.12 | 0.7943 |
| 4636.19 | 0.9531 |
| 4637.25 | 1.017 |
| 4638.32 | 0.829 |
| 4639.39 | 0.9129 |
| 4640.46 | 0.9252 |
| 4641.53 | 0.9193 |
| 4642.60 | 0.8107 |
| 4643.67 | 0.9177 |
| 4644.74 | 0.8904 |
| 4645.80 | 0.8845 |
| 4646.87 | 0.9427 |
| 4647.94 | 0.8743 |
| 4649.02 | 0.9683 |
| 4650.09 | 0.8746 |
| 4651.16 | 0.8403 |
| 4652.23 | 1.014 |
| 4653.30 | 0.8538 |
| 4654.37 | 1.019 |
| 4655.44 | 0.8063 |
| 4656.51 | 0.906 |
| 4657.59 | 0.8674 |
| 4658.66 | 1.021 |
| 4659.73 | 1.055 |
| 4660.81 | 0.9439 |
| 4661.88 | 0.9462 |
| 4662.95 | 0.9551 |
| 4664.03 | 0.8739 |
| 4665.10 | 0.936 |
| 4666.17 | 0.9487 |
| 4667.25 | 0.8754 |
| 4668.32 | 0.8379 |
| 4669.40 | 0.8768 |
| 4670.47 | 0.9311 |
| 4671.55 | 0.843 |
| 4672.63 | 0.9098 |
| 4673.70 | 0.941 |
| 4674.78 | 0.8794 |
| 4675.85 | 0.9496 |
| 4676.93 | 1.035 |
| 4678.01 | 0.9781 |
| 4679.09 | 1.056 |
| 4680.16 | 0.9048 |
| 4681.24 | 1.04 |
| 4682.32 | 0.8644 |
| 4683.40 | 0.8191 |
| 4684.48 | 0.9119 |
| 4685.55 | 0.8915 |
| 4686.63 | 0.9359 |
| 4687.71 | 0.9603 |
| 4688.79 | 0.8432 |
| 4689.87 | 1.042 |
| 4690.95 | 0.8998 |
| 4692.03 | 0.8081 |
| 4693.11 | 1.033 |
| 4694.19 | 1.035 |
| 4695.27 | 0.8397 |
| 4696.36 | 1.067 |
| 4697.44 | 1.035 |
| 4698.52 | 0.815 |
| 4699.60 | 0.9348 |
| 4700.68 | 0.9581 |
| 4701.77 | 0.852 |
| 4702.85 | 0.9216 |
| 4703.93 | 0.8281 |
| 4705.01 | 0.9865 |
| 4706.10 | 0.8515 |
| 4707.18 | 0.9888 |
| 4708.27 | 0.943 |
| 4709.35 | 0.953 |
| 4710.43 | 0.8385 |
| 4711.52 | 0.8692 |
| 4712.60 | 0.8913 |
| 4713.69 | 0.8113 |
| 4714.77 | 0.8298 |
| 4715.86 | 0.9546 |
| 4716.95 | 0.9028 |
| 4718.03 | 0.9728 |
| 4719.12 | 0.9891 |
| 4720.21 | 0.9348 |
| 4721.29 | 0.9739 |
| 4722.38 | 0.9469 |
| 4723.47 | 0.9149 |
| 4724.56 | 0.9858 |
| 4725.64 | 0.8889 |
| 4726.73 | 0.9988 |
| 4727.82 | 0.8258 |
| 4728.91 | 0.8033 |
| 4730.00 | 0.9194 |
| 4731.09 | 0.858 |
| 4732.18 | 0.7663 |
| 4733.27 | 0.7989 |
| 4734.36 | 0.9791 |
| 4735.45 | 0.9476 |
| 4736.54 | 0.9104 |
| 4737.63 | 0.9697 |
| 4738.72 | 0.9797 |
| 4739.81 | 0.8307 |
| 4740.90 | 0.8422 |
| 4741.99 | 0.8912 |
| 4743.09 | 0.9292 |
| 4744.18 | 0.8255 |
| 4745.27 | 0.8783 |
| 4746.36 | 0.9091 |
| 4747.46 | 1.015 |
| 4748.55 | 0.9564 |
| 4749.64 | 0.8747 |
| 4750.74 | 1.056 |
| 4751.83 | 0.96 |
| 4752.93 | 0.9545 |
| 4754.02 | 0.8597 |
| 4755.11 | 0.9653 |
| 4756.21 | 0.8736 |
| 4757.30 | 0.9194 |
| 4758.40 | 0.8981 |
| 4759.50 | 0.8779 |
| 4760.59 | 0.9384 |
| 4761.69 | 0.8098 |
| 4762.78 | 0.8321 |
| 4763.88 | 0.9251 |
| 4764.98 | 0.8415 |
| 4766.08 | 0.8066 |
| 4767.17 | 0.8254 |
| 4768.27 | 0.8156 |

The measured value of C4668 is 2.7 angstrom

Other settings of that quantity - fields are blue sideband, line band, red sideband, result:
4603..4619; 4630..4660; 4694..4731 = 0.3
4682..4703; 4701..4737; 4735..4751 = 0.7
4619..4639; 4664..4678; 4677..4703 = 0.5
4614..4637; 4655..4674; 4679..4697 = 0.6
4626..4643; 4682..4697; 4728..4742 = -0.2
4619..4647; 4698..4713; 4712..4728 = 0.4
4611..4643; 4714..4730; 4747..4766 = 0.0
